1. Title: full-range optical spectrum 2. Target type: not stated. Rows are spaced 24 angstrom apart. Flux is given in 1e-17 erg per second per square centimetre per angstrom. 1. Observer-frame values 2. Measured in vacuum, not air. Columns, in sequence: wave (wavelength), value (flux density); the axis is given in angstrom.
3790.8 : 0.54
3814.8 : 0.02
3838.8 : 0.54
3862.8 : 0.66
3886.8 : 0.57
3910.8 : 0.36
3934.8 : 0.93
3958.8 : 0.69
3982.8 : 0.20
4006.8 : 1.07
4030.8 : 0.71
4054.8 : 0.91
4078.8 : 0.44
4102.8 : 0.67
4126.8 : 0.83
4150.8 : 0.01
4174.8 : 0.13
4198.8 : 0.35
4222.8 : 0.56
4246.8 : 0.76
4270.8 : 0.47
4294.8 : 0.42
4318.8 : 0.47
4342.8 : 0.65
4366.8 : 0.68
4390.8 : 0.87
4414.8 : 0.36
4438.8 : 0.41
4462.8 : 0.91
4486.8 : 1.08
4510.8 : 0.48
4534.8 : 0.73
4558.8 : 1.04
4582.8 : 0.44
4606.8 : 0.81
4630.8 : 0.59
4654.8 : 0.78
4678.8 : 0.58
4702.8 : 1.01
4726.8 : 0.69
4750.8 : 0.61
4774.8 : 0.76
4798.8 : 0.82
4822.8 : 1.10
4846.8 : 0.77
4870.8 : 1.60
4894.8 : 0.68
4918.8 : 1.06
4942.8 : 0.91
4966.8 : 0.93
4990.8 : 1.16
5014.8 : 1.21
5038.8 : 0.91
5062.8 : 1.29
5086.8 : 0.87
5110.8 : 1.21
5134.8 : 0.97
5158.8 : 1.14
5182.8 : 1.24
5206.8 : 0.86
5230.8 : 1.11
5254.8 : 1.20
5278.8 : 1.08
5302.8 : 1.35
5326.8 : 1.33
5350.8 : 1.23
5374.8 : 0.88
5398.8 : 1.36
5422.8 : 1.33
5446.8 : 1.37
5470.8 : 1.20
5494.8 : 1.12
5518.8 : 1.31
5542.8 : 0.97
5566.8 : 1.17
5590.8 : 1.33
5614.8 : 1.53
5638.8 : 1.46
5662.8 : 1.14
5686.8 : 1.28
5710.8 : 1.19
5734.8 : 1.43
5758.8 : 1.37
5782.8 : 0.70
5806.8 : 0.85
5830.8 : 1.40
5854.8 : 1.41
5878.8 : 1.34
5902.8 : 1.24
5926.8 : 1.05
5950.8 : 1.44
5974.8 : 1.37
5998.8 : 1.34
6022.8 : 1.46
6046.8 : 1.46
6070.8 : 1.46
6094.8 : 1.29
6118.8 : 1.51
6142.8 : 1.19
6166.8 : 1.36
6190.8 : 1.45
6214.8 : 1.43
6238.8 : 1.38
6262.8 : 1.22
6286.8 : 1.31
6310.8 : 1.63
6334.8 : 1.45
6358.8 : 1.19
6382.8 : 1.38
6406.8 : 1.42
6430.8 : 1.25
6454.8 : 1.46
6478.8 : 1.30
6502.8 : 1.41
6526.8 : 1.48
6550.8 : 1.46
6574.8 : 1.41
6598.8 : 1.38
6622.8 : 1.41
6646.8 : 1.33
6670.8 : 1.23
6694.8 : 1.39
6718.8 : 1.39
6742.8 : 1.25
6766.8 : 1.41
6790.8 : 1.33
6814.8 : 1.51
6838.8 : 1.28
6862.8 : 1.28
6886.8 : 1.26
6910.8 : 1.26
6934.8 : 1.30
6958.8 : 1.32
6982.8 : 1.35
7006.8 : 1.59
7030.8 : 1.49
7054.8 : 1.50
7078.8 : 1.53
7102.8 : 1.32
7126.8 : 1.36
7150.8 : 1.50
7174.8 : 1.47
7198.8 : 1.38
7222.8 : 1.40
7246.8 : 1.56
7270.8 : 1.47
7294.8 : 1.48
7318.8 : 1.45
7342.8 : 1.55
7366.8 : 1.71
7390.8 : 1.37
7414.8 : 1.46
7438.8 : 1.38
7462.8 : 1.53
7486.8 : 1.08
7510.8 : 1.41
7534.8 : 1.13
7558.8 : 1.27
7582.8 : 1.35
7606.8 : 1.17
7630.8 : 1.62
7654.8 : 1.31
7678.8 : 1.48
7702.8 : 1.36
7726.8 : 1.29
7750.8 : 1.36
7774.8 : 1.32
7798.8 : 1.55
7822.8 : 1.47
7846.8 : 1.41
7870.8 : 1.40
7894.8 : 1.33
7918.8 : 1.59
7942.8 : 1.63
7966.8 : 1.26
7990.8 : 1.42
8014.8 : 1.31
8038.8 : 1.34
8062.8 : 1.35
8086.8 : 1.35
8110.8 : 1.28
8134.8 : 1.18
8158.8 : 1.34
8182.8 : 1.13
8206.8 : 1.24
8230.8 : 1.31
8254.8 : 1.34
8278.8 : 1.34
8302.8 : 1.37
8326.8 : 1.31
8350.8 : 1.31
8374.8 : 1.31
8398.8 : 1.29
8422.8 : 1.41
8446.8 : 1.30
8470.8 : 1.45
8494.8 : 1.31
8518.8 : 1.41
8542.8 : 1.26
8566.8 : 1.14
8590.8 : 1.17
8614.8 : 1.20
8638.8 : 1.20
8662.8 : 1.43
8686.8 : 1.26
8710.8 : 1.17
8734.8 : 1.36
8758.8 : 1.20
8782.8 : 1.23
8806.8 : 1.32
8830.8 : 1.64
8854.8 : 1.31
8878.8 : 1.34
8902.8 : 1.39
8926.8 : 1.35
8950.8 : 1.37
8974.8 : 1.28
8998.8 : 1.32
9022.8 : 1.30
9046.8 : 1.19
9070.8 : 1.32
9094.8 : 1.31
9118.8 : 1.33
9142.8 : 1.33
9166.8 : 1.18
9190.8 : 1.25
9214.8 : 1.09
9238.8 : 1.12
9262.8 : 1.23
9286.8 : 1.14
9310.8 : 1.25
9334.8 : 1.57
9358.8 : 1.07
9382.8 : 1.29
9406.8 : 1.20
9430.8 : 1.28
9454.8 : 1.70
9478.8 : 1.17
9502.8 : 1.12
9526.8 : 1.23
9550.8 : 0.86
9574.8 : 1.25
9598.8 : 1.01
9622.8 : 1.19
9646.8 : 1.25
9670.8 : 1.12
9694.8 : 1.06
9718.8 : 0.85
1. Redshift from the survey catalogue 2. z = 0.205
